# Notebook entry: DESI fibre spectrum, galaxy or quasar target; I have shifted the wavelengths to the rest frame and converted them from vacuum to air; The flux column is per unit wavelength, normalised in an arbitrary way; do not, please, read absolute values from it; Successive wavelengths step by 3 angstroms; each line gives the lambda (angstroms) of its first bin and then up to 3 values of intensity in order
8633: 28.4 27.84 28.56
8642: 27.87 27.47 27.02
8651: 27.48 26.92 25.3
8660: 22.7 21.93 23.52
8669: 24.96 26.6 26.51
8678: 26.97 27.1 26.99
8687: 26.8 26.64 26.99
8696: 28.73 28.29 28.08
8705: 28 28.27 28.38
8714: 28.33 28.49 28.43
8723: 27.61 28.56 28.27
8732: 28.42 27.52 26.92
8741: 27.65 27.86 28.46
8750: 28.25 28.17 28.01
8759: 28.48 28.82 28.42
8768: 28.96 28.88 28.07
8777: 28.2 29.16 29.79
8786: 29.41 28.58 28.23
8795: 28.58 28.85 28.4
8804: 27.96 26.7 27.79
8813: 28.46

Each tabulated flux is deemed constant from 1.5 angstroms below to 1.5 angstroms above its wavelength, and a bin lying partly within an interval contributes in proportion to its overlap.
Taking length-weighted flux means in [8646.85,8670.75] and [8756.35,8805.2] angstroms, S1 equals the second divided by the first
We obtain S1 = 1.1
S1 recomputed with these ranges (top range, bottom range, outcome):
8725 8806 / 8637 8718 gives 1.06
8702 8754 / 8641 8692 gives 1.08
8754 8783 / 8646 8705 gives 1.09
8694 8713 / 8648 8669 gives 1.14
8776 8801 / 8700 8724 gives 1.02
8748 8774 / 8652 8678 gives 1.14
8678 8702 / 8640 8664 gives 1.05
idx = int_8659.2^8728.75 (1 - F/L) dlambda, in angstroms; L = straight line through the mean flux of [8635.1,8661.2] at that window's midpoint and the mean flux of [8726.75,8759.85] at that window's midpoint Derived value 1.1 angstroms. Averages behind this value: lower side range 26.8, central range 27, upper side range 28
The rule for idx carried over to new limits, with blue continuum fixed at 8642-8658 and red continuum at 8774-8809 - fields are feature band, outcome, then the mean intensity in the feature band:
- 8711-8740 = -0.3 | 28.1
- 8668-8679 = 0.4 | 26.3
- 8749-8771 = -0.2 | 28.5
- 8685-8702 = 0.0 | 27.5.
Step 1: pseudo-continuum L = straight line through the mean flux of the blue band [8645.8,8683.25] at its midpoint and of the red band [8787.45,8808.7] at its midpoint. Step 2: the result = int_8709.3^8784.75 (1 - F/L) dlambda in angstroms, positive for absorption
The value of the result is -3.1 angstroms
